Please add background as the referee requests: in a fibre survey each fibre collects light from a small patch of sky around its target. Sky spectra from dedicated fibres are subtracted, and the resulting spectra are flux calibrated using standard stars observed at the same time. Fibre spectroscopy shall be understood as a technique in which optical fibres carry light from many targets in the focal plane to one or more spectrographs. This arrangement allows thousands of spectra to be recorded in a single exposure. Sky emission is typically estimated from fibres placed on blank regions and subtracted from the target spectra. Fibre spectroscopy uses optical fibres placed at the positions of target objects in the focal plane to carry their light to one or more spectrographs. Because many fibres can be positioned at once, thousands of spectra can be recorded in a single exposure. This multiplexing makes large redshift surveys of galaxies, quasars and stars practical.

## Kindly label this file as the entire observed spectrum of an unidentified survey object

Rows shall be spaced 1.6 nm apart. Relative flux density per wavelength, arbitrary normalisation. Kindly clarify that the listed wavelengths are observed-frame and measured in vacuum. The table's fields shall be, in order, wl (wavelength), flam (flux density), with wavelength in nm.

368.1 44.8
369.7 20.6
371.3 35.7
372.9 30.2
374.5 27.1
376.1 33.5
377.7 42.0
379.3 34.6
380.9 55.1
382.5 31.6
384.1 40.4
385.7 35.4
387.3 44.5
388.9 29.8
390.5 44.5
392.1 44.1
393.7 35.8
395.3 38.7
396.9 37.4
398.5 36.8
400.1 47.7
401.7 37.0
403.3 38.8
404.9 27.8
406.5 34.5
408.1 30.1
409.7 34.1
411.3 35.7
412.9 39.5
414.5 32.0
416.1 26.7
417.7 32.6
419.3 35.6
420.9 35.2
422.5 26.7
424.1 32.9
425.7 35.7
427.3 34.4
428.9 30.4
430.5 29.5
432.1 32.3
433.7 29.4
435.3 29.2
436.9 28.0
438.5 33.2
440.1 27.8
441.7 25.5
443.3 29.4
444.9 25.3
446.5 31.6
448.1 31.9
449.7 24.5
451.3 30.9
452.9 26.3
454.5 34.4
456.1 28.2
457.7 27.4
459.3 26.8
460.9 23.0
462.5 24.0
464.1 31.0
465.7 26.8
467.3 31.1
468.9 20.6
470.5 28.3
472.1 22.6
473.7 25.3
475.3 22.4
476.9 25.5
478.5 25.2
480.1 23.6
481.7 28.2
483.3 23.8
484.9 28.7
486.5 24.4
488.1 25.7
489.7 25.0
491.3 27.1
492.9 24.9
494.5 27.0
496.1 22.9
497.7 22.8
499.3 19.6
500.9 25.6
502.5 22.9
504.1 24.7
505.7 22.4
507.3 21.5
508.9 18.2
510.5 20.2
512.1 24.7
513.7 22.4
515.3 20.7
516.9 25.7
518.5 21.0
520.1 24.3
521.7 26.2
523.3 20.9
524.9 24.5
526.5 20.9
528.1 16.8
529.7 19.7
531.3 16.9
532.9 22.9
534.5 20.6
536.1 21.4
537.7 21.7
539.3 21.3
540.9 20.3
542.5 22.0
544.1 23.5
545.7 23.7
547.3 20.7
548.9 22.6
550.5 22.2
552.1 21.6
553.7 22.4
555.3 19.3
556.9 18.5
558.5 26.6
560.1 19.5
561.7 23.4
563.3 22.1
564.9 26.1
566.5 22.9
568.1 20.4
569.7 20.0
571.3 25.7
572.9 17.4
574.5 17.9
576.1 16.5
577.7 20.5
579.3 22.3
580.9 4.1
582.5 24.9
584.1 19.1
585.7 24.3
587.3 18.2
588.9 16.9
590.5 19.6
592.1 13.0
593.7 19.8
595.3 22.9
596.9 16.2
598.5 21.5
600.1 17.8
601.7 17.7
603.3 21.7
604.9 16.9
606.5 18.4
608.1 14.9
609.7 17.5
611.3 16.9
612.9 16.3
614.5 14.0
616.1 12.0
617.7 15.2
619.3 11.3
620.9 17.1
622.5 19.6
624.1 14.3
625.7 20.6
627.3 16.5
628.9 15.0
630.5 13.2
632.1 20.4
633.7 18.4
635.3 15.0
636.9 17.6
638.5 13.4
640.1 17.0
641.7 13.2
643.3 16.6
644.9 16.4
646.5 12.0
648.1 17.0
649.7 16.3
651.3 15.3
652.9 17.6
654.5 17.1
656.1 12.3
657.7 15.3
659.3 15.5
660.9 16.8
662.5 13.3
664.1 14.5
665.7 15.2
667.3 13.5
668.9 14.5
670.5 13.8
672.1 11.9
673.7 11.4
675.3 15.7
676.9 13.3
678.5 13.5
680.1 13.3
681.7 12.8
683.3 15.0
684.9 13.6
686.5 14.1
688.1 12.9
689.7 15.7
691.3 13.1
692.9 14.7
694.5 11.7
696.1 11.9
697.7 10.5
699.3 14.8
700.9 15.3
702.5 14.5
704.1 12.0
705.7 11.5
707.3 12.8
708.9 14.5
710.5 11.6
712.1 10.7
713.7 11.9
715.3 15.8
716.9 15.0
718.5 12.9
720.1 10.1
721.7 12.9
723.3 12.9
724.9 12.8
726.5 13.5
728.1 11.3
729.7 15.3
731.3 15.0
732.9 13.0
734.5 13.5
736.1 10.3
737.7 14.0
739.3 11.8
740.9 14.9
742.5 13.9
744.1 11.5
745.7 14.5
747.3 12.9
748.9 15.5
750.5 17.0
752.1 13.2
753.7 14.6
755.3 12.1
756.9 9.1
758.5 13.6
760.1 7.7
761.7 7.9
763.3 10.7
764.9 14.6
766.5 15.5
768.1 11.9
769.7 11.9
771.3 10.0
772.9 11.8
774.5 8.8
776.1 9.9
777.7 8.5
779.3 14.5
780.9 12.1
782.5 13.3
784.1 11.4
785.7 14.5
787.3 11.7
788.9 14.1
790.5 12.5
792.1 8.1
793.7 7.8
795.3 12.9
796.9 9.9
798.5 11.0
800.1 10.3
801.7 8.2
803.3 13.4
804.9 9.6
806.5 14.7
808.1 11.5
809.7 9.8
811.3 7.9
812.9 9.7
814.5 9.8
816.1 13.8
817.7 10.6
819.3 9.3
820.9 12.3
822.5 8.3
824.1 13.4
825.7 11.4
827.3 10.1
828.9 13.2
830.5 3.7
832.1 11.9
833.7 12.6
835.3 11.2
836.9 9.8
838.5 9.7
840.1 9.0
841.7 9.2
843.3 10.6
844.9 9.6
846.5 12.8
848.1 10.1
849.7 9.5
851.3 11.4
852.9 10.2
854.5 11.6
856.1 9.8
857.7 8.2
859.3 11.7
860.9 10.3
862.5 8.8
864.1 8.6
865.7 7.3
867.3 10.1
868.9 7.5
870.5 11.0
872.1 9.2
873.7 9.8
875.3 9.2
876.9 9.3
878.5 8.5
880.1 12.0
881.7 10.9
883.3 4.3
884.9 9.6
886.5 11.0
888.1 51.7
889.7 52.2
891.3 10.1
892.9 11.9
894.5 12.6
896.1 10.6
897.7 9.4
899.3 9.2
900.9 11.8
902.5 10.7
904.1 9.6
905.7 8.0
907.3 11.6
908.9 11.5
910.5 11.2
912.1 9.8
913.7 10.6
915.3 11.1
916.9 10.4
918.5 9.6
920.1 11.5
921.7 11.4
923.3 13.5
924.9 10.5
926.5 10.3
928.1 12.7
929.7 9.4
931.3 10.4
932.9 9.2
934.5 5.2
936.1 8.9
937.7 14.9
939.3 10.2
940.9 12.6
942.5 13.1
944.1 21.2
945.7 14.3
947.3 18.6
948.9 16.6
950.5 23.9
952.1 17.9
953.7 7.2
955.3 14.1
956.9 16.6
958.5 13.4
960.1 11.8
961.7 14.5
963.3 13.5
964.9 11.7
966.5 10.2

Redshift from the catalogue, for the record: 1.384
